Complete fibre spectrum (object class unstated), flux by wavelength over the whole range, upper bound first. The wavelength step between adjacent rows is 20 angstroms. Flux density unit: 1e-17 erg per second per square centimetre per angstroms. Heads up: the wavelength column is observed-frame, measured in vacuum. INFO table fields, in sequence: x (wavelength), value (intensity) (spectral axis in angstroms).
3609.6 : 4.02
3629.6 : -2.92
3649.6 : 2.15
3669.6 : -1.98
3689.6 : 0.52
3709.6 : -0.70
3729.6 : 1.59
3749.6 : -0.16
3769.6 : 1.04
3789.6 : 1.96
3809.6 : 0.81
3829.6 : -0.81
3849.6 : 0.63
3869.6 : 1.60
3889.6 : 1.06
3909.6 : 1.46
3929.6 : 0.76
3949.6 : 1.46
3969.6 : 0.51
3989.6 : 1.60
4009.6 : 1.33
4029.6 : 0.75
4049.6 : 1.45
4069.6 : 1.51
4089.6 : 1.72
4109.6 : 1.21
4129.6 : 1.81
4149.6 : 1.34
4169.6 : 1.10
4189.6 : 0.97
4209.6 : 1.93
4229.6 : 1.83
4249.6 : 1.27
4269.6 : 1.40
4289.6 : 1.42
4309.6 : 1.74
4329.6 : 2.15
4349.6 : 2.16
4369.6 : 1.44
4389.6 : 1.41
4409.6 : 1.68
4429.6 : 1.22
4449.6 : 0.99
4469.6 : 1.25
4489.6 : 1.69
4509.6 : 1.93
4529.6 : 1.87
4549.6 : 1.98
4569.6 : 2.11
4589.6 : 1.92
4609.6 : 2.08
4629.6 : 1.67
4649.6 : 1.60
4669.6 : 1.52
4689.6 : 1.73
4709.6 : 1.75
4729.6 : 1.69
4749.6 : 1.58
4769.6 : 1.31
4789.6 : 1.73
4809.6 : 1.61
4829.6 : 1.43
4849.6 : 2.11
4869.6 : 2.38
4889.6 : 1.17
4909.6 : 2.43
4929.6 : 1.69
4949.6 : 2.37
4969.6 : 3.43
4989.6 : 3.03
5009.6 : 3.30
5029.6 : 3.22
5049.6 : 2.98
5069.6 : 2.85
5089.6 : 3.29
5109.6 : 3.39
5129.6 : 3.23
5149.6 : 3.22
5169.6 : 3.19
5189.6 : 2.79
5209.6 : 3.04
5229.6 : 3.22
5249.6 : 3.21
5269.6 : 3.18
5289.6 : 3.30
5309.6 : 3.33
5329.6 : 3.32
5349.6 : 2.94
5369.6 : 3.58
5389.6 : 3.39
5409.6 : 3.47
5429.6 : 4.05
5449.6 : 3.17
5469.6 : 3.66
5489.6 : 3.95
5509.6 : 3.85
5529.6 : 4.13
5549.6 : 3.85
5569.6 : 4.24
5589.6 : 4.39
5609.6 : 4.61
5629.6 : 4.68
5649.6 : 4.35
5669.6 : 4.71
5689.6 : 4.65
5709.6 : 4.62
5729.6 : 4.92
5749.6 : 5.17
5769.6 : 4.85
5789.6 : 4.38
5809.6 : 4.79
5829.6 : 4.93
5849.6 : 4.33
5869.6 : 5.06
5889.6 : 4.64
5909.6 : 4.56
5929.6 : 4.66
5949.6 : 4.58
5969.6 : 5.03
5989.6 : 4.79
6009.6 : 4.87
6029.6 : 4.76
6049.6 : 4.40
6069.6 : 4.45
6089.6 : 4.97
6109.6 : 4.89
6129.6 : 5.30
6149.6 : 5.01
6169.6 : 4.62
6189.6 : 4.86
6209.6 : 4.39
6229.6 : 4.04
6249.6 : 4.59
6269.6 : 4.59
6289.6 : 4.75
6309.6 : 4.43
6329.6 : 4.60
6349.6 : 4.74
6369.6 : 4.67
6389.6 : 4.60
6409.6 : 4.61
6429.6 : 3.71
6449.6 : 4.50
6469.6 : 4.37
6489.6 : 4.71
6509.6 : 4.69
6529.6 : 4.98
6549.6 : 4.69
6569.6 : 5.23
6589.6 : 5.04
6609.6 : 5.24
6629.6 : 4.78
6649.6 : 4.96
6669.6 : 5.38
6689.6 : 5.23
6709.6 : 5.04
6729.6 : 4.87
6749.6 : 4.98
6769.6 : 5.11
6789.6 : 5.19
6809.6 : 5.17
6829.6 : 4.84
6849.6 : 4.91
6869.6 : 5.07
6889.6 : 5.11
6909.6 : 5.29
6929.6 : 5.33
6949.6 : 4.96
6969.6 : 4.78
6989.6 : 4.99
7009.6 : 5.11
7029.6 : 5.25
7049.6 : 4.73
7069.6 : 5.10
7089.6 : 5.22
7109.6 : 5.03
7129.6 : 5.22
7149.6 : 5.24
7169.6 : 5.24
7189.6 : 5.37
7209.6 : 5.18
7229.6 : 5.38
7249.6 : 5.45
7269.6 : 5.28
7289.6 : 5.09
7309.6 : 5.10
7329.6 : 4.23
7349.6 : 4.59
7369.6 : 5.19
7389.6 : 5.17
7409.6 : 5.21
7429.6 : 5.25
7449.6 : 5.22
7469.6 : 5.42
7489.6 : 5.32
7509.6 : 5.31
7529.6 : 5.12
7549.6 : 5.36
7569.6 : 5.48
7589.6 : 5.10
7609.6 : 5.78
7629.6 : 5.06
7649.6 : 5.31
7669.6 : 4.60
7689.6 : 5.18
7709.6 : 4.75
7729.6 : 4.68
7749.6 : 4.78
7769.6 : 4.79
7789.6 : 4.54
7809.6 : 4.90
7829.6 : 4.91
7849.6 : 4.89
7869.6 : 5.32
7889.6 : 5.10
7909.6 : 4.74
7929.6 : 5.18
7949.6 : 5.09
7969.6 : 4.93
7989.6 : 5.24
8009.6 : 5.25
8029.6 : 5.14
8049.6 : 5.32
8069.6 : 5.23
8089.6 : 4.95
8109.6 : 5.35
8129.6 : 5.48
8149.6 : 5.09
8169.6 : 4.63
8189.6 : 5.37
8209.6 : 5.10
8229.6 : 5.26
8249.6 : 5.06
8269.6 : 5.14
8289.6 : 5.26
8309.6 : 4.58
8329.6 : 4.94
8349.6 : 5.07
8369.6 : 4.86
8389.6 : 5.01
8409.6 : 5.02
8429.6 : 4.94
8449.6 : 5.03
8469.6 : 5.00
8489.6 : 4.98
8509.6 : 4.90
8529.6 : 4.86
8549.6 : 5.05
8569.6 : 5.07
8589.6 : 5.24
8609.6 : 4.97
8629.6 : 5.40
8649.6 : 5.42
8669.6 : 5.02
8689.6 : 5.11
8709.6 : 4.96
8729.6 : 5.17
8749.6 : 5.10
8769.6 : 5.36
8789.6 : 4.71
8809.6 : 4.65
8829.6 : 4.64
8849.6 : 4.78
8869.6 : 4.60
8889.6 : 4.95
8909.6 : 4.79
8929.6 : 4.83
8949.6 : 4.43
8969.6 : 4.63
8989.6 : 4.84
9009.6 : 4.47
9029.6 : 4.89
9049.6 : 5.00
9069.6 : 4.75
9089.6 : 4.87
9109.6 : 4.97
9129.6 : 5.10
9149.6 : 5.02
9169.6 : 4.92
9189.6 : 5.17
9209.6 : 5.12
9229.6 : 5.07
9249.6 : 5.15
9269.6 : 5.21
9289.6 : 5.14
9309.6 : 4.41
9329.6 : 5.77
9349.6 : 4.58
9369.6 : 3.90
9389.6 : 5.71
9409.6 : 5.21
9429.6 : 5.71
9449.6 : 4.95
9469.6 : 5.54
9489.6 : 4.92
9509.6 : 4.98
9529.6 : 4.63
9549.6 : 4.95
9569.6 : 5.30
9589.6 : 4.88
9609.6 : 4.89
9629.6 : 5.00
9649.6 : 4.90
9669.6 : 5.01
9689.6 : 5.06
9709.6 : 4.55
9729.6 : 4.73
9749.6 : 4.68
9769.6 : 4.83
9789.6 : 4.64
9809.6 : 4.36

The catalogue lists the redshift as 0.244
